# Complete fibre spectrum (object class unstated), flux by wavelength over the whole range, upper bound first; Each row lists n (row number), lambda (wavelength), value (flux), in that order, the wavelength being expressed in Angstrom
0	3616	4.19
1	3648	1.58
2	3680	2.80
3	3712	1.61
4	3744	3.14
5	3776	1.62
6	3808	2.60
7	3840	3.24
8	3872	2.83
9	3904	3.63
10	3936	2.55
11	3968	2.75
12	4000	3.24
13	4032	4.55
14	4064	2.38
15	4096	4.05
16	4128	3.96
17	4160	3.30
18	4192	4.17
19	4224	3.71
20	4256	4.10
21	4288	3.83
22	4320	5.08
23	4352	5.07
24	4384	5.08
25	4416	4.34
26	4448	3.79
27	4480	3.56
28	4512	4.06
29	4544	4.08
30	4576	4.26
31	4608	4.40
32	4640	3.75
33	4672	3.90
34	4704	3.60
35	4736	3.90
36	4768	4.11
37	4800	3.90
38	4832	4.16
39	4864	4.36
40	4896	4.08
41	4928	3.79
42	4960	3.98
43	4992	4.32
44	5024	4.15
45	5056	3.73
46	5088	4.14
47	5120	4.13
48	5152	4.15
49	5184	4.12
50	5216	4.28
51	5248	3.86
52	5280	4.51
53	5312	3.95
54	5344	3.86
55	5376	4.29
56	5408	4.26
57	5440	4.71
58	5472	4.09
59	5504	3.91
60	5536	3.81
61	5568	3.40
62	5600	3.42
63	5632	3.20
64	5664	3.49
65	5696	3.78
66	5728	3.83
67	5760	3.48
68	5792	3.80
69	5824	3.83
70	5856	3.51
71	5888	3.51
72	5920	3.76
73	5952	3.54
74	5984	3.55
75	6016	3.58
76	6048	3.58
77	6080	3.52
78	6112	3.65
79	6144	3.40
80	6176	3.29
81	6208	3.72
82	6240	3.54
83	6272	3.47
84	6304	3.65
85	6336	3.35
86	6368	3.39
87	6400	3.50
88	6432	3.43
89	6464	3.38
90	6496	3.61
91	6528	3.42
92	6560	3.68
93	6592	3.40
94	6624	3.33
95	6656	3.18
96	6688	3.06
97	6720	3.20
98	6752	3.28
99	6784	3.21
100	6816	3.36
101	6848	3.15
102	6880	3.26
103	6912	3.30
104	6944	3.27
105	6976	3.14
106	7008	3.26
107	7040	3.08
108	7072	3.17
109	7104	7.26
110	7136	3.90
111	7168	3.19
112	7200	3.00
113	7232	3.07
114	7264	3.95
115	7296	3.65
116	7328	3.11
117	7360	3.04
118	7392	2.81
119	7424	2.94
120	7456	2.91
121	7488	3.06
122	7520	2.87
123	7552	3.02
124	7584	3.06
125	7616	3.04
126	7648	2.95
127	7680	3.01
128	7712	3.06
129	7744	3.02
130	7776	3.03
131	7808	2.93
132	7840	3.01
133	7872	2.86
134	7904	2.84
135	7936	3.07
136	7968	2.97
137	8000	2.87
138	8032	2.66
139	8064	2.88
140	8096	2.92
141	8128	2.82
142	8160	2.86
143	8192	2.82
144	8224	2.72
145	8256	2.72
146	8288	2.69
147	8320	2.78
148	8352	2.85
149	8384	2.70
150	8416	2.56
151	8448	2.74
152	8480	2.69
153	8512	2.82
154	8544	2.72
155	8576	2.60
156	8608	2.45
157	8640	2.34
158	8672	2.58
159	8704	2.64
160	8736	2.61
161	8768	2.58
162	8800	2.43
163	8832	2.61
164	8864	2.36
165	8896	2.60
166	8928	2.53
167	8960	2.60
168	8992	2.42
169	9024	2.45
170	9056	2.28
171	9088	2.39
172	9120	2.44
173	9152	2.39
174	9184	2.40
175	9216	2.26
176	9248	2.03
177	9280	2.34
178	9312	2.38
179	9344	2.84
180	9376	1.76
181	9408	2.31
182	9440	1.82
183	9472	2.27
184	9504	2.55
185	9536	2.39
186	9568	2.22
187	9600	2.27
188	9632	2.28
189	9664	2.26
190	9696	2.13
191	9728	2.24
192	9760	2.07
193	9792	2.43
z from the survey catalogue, 0.083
